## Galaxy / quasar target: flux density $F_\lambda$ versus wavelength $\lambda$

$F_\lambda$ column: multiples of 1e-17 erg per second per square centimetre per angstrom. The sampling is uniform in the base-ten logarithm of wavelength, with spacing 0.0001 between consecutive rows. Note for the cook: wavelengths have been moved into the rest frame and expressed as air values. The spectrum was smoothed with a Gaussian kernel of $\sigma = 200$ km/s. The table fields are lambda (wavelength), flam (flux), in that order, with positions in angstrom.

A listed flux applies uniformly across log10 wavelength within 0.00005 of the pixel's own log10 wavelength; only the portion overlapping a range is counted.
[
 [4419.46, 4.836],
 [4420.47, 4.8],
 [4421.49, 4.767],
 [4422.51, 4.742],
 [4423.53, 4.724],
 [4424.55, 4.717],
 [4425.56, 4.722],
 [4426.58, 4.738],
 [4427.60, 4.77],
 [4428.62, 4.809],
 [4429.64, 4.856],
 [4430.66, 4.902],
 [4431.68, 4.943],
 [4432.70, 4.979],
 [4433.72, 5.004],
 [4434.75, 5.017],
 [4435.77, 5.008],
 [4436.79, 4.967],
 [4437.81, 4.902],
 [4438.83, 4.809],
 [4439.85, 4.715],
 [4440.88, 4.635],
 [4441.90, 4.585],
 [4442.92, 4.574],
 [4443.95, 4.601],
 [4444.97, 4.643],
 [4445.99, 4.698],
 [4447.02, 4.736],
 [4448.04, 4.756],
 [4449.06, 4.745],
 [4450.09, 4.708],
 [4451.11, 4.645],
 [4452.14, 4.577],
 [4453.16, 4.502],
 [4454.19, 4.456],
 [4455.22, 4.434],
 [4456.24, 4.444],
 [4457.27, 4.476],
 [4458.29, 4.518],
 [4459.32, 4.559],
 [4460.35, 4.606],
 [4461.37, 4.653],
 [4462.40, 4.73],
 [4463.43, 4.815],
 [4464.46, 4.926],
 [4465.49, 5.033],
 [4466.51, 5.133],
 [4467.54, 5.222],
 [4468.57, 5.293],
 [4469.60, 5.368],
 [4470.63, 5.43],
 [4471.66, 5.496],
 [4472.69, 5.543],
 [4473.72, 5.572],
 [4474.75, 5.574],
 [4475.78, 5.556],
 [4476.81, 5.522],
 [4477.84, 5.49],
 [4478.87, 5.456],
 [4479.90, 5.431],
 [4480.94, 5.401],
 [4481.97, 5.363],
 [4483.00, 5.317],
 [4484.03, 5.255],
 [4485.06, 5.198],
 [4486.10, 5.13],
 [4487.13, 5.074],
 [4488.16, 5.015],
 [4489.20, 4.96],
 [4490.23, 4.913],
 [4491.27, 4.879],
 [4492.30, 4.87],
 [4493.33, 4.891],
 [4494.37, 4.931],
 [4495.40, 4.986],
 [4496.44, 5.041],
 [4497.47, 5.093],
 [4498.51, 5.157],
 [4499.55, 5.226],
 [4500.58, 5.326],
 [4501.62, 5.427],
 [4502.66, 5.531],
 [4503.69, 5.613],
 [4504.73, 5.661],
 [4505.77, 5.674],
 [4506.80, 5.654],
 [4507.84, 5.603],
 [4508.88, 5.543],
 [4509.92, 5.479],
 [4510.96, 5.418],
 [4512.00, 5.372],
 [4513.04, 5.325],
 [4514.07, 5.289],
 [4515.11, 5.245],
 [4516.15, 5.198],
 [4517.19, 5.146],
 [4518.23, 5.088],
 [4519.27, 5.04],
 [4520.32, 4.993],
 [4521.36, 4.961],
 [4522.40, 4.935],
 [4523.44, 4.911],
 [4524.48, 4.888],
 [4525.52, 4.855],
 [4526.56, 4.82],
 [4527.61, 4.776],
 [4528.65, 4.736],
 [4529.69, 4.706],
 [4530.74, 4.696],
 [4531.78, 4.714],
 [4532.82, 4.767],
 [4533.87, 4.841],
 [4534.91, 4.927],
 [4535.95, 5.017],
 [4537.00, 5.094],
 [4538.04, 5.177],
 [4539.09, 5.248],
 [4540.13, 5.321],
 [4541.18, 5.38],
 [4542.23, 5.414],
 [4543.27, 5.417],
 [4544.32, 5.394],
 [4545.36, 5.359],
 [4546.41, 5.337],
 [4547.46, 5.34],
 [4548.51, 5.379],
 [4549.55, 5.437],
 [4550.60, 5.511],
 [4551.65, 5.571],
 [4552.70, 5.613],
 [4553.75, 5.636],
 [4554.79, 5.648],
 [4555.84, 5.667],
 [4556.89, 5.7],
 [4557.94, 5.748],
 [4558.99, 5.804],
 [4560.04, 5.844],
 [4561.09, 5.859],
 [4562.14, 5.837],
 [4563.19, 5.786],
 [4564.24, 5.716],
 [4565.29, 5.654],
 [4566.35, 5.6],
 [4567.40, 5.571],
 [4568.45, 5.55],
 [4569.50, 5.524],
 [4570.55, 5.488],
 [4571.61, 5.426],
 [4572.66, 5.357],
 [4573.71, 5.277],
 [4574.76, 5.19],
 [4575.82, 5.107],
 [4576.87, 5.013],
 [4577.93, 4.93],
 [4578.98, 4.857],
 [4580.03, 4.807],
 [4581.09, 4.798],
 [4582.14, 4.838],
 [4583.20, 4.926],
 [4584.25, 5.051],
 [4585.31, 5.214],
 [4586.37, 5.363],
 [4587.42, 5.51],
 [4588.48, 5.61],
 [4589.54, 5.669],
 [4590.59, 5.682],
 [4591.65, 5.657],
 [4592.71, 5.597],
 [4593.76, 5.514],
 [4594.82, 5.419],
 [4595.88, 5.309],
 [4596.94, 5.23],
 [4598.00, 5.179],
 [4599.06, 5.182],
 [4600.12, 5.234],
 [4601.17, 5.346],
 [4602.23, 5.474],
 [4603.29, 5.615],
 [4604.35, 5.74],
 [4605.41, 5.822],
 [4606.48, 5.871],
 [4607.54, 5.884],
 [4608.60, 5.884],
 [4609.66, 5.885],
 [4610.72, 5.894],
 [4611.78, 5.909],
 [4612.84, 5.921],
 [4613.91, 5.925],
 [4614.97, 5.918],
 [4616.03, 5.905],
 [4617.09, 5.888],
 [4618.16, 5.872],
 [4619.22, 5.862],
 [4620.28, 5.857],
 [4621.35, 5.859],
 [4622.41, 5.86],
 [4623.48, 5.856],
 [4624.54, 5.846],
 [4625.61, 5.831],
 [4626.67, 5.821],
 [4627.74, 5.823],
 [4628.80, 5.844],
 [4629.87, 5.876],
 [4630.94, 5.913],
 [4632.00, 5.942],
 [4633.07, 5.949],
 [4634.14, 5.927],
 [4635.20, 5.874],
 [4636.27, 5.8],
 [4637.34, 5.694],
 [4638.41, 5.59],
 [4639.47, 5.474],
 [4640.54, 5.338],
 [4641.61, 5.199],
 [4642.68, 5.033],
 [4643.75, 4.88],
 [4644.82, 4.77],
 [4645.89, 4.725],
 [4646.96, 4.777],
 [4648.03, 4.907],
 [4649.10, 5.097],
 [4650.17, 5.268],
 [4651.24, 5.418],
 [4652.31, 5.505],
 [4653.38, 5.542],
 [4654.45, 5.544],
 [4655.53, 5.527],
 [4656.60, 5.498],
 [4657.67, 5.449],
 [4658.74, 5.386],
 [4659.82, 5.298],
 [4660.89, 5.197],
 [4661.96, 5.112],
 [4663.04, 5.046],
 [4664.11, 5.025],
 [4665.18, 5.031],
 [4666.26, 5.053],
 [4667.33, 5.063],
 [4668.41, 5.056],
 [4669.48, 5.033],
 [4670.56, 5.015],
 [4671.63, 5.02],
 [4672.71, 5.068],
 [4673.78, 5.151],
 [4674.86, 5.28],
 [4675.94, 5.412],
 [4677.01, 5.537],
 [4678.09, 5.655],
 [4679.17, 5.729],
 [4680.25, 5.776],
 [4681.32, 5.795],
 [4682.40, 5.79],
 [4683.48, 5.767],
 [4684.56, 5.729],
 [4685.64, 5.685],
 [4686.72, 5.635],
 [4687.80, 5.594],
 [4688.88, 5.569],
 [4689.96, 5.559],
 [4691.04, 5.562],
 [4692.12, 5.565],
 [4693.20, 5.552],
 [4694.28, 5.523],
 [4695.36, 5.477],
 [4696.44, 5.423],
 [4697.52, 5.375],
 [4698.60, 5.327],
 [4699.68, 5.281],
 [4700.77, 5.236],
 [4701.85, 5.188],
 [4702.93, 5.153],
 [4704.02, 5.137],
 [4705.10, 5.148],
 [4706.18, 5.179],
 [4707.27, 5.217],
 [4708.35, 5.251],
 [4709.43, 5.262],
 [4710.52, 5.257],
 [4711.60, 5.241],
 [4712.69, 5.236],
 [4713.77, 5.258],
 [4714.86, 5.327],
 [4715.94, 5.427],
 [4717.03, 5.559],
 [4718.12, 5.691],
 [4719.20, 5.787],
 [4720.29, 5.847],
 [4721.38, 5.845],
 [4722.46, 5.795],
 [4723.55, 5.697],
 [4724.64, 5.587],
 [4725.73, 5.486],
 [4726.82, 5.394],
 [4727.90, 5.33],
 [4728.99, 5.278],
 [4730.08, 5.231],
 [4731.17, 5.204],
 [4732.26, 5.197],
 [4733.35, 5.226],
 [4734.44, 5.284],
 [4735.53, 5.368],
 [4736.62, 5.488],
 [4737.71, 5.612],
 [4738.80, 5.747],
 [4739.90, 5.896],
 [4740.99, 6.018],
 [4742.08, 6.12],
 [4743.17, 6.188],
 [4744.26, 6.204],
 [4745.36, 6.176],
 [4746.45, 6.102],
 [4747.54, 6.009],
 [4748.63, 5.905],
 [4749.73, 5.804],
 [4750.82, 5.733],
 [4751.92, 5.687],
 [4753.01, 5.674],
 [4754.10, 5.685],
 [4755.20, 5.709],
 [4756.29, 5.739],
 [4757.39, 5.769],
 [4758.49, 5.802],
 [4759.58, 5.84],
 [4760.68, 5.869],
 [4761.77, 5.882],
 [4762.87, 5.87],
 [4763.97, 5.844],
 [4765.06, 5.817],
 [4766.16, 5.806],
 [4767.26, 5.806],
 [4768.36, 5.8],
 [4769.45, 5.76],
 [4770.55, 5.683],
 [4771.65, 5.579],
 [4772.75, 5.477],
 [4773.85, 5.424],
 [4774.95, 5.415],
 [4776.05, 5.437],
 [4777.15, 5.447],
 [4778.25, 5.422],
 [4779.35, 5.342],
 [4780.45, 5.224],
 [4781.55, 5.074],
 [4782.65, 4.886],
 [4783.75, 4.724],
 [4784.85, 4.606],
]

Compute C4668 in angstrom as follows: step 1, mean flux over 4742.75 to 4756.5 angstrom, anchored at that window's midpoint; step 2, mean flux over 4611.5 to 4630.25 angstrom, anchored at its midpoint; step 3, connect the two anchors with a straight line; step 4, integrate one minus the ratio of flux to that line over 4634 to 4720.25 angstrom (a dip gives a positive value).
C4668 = 7.7 angstrom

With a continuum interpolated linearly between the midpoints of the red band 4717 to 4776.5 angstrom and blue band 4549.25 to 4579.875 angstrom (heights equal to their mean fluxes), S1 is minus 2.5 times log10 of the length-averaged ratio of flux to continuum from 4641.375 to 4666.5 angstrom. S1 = 0.08 mag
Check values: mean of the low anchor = 5.51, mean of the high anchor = 5.7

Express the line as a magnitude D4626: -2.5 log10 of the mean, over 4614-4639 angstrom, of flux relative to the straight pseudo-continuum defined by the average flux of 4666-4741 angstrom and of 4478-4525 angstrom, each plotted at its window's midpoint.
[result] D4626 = -0.098 mag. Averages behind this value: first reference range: 5.22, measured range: 5.85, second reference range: 5.43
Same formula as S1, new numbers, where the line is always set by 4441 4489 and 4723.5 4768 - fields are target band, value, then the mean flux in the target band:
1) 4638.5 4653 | 0.07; 5.13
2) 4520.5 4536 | 0.07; 4.84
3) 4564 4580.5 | -0.01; 5.31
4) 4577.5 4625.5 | -0.04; 5.55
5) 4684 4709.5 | 0.04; 5.4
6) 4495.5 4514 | -0.07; 5.41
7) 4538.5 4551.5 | -0.04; 5.38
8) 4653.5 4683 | 0.04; 5.32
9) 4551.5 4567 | -0.10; 5.71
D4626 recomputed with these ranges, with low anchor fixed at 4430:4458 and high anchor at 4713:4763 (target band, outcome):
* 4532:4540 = 0.000 mag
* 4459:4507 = -0.079 mag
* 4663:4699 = 0.016 mag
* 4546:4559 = -0.100 mag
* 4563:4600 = -0.033 mag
